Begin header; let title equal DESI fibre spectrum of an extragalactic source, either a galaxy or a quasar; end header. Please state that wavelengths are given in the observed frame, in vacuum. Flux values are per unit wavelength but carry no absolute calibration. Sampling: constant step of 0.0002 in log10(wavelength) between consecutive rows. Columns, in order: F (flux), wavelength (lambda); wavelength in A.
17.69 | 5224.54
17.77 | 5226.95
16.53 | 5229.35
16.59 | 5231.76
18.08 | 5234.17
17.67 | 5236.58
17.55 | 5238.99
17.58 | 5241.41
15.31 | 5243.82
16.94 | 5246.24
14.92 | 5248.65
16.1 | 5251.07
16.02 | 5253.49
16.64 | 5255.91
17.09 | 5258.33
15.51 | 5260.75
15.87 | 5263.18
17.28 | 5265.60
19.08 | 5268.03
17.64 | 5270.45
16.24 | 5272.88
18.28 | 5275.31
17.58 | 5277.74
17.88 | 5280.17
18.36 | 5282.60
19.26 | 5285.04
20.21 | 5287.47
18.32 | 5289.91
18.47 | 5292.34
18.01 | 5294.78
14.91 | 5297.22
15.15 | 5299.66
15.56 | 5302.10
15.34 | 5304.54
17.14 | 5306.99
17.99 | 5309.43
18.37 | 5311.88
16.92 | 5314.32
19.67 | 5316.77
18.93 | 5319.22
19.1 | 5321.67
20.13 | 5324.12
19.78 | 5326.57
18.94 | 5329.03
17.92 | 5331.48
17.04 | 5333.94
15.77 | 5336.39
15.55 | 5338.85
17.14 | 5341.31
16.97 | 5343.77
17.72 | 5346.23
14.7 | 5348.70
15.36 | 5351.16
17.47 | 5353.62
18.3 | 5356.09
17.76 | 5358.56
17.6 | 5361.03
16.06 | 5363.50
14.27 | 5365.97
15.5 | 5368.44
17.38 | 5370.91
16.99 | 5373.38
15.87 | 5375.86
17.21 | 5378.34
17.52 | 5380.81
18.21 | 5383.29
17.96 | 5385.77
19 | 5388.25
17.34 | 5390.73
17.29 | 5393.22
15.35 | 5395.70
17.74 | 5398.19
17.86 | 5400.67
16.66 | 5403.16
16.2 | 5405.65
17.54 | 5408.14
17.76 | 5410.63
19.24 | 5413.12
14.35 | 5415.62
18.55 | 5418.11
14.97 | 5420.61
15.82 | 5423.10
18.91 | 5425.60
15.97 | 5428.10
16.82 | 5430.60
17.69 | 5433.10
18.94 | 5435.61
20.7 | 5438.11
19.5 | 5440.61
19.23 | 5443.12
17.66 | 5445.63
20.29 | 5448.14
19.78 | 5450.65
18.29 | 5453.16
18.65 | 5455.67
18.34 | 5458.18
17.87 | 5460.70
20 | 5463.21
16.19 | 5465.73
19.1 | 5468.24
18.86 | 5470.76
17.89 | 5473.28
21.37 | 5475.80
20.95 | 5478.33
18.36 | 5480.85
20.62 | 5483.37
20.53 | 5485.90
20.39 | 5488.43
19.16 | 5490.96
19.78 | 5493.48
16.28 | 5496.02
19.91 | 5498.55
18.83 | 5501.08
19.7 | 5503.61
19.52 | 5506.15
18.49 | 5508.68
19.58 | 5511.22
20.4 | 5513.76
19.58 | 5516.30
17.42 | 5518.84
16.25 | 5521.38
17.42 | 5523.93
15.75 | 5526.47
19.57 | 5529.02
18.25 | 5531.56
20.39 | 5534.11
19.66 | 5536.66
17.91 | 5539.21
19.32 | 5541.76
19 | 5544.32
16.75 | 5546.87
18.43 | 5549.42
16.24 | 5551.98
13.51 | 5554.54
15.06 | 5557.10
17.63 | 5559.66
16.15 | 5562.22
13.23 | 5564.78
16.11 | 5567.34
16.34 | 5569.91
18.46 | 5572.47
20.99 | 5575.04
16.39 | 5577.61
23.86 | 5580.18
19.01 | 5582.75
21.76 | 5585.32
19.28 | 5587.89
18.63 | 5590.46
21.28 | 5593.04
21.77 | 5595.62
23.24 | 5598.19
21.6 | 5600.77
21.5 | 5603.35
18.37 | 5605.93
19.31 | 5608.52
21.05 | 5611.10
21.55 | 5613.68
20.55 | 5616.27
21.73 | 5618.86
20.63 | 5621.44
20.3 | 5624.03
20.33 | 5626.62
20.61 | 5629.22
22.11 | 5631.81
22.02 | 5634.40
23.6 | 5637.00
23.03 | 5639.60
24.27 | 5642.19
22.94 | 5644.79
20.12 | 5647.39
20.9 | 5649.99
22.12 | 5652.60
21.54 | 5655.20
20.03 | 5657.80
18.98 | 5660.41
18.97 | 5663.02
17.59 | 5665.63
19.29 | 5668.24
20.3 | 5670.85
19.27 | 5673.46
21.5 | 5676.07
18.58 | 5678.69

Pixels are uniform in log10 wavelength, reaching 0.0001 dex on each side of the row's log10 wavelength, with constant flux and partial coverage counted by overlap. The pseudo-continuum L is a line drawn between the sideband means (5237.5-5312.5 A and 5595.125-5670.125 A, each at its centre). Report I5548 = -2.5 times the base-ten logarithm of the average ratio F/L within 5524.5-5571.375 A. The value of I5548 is 0.17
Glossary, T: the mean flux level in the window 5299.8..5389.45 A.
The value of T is 17.3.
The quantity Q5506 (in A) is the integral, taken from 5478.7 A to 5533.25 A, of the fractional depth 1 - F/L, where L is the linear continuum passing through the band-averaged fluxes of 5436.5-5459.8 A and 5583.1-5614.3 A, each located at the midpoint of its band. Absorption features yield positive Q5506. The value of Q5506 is 2.3 A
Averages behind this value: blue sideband 19.1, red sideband 20.7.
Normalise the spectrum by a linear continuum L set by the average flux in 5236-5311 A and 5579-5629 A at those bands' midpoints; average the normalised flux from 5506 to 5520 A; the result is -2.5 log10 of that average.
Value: 0.04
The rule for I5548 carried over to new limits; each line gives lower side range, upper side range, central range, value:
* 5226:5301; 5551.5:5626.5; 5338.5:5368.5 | 0.08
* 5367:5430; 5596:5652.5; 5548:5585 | 0.17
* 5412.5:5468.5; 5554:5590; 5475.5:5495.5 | -0.11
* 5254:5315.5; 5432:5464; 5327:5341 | 0.04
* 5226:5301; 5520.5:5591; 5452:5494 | -0.09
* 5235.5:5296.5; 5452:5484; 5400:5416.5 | 0.08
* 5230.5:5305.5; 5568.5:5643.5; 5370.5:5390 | 0.05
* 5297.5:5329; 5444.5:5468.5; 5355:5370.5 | 0.09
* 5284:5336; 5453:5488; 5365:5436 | 0.09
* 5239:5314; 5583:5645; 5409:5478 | 0.05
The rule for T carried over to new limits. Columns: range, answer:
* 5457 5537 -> 18.9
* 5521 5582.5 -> 17.7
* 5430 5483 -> 18.9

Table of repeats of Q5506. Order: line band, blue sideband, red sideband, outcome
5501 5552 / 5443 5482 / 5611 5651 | 3.6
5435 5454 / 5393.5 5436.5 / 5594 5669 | -1.9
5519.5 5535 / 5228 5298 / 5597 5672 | 1.6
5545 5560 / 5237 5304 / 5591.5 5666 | 2.9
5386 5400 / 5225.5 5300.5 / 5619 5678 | 0.8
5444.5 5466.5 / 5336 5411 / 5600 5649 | -0.3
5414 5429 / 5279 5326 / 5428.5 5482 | 1.7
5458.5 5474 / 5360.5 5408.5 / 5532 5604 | -0.5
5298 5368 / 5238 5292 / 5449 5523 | 2.4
